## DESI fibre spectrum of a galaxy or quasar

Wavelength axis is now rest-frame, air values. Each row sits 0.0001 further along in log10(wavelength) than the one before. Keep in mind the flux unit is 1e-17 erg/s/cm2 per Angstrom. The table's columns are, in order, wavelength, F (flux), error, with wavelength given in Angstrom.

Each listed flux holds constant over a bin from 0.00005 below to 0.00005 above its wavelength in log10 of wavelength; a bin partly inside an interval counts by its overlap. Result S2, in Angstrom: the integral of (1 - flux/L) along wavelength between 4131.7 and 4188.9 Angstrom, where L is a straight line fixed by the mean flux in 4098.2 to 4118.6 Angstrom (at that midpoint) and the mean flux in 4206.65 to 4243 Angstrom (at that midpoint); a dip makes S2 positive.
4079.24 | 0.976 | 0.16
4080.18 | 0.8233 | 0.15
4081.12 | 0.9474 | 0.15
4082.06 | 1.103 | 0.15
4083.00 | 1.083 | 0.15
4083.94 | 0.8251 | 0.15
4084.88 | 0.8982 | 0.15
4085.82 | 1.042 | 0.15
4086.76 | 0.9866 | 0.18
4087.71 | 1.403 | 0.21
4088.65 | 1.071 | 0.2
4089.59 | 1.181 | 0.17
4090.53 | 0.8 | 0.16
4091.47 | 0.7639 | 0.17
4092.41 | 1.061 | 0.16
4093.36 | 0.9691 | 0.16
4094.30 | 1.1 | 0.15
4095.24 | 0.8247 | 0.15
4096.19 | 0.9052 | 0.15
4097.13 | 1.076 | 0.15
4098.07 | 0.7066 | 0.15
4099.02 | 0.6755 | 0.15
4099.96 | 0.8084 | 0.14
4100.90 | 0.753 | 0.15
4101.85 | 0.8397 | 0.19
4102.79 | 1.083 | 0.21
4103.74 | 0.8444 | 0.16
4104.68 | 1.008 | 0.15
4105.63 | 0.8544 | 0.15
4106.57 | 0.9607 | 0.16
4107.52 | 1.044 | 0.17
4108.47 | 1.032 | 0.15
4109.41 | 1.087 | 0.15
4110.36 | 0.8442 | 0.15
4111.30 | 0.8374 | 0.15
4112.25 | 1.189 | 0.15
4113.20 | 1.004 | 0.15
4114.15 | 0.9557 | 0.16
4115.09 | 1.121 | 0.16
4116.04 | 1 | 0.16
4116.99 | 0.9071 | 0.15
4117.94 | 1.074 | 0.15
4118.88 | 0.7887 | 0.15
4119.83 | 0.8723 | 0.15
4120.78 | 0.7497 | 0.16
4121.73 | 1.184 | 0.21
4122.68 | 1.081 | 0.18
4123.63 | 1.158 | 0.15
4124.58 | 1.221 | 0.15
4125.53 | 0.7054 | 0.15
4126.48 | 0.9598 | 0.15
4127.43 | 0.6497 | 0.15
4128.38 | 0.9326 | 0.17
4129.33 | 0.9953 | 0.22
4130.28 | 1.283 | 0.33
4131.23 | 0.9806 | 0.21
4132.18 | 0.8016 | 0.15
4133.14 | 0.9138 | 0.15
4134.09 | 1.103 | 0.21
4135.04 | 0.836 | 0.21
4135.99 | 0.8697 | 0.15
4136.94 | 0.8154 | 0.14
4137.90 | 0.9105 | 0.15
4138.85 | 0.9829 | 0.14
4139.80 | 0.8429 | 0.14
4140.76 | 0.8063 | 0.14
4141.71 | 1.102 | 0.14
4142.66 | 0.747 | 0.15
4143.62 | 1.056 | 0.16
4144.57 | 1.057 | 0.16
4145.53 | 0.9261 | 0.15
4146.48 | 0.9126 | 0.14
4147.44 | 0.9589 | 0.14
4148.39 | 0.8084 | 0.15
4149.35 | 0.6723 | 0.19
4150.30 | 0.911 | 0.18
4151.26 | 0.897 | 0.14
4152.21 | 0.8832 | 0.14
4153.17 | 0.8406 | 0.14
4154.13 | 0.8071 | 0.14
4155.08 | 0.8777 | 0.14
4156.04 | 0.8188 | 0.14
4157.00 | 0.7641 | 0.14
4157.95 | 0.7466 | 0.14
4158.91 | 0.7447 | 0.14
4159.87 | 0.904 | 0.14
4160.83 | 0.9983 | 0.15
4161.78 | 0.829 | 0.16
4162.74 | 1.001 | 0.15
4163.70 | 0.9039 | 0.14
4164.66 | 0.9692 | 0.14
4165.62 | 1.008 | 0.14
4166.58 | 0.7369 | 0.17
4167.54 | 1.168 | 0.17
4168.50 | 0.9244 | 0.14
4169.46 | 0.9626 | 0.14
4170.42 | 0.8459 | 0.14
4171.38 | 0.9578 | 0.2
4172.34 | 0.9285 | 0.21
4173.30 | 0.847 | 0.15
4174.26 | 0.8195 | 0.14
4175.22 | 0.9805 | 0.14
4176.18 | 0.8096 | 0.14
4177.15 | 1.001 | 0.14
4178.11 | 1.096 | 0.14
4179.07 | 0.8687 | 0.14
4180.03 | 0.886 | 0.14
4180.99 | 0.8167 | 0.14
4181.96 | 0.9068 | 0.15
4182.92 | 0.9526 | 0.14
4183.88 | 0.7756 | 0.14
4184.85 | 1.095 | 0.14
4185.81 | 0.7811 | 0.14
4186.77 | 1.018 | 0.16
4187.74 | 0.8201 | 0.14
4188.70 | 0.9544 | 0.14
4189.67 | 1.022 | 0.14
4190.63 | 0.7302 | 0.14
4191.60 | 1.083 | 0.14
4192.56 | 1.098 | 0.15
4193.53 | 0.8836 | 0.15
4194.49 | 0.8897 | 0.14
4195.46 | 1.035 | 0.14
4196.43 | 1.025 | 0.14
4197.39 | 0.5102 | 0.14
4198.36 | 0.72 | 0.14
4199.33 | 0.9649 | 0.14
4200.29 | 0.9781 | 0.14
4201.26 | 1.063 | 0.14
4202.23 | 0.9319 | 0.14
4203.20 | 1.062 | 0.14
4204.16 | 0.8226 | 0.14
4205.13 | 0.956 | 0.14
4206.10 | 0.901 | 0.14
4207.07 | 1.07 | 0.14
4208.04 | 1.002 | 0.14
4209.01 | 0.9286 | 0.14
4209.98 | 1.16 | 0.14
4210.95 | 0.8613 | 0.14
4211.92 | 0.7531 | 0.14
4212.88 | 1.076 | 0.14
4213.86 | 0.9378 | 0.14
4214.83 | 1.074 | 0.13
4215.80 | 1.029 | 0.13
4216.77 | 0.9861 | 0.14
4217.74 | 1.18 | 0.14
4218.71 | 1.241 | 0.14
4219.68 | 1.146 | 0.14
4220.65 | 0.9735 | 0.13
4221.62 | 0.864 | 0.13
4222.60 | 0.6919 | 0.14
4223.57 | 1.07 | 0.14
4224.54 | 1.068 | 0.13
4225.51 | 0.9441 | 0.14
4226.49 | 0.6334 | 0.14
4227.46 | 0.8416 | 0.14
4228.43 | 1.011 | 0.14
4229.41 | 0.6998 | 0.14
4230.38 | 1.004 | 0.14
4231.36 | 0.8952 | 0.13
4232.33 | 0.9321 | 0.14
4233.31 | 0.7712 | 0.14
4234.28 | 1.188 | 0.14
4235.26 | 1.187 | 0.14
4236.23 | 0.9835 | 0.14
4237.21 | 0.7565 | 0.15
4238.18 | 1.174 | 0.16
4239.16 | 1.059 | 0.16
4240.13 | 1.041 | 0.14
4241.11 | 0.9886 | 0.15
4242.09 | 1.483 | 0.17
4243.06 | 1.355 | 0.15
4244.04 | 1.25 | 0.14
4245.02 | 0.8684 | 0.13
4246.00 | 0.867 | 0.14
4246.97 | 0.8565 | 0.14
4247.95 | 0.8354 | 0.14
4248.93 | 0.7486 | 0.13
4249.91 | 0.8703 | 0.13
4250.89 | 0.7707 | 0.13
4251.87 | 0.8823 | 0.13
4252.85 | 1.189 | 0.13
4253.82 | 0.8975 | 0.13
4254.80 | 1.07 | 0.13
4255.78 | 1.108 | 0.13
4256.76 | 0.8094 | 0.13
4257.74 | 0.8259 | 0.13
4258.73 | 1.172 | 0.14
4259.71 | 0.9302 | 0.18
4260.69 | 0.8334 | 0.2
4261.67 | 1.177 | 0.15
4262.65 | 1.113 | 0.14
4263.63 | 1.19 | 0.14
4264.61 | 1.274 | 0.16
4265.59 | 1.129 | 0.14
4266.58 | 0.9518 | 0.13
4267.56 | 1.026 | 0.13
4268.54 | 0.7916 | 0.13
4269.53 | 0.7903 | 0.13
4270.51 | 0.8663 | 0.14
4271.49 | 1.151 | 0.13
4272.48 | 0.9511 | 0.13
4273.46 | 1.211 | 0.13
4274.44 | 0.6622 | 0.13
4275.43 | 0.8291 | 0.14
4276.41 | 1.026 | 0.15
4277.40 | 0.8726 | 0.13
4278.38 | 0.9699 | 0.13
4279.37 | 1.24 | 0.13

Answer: 4.0 Angstrom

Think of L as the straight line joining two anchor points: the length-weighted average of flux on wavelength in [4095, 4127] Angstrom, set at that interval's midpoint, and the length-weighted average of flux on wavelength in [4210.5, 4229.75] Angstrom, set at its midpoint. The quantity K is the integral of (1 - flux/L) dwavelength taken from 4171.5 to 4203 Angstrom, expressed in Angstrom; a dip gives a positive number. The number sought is 1.2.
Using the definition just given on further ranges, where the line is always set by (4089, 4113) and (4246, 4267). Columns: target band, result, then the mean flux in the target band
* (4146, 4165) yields 1.7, 0.862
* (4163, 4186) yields 0.8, 0.921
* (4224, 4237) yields 0.5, 0.932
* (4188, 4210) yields 0.5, 0.942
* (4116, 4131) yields -0.5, 0.972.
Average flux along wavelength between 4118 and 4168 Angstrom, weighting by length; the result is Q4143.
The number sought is 0.915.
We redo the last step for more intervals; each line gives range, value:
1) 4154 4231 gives 0.929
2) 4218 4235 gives 0.946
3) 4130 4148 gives 0.938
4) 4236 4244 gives 1.12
